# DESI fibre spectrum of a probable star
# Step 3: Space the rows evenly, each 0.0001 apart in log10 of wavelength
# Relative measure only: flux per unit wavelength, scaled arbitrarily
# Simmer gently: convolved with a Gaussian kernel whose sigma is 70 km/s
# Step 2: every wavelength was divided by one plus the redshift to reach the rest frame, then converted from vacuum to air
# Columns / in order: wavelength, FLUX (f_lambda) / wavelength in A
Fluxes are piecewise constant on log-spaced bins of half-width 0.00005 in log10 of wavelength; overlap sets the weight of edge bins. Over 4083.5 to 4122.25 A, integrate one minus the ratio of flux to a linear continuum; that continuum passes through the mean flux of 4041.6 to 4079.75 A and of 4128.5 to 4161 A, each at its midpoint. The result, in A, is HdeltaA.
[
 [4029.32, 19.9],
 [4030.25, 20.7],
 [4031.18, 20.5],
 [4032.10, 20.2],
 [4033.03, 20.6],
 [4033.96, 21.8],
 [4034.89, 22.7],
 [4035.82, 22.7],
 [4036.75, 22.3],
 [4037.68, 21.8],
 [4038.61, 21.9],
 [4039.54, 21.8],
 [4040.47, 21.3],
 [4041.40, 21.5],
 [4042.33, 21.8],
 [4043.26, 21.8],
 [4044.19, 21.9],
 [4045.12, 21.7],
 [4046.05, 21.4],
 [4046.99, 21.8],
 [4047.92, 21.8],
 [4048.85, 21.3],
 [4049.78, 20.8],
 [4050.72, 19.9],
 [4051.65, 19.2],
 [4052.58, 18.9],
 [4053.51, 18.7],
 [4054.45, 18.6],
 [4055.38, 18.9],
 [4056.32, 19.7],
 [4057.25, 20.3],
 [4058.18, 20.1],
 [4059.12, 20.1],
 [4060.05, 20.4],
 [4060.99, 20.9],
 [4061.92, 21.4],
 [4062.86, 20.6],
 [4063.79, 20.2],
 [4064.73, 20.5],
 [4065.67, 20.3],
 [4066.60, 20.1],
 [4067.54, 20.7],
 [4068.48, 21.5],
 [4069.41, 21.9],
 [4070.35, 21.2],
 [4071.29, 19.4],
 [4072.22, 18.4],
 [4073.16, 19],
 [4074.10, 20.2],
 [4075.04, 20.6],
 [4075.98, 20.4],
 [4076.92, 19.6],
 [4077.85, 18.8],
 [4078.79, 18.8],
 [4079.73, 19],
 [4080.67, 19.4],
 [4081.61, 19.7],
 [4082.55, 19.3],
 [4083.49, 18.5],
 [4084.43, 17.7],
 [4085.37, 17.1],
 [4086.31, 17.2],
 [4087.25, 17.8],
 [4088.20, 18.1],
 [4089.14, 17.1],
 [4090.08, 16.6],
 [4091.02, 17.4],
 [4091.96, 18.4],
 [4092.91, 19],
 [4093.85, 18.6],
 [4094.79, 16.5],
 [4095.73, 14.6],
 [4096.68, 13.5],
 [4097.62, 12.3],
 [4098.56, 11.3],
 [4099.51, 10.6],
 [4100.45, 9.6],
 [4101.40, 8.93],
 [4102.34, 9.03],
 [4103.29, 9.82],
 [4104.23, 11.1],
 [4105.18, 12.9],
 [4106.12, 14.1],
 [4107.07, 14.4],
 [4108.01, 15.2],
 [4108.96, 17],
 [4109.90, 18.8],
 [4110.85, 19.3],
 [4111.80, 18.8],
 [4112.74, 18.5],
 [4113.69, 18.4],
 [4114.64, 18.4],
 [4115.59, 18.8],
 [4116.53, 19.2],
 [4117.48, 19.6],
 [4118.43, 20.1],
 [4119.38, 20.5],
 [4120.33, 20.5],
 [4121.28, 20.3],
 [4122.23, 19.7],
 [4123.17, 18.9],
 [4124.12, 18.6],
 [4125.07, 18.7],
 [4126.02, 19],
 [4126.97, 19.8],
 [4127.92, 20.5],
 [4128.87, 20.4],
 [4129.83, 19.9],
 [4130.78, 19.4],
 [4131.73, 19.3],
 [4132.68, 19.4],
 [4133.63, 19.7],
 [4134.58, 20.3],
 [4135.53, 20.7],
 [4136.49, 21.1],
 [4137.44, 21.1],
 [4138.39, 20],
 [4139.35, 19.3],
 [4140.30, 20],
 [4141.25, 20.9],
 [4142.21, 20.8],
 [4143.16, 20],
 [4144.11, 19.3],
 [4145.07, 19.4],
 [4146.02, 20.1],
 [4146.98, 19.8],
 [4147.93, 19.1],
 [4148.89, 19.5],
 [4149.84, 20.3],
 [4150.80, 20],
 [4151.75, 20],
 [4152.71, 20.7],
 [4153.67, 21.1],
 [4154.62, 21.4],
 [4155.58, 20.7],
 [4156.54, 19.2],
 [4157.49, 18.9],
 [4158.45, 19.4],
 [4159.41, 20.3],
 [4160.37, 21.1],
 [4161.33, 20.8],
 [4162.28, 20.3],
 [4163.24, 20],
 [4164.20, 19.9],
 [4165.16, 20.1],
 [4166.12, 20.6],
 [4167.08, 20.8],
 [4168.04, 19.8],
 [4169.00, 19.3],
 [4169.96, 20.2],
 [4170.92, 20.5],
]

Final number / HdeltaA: 7.6 A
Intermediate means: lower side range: 20.3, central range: 16.2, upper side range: 20.1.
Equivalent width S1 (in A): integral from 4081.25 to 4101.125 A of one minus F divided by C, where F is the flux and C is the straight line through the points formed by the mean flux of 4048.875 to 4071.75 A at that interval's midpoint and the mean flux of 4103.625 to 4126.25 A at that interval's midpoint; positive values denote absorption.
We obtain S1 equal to 2.93 A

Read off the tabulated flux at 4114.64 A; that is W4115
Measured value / 18.4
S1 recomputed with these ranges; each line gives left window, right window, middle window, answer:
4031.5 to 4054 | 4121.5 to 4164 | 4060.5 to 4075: 0.34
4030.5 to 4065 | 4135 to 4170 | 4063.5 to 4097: 2.96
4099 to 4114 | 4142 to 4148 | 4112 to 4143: -4.69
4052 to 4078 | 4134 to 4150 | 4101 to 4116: 3.62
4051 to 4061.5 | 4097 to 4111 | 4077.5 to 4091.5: -2.28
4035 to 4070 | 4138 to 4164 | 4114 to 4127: 0.58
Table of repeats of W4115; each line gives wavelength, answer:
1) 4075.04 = 20.6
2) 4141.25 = 20.9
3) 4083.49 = 18.5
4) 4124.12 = 18.6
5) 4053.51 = 18.7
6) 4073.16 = 19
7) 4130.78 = 19.4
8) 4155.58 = 20.7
